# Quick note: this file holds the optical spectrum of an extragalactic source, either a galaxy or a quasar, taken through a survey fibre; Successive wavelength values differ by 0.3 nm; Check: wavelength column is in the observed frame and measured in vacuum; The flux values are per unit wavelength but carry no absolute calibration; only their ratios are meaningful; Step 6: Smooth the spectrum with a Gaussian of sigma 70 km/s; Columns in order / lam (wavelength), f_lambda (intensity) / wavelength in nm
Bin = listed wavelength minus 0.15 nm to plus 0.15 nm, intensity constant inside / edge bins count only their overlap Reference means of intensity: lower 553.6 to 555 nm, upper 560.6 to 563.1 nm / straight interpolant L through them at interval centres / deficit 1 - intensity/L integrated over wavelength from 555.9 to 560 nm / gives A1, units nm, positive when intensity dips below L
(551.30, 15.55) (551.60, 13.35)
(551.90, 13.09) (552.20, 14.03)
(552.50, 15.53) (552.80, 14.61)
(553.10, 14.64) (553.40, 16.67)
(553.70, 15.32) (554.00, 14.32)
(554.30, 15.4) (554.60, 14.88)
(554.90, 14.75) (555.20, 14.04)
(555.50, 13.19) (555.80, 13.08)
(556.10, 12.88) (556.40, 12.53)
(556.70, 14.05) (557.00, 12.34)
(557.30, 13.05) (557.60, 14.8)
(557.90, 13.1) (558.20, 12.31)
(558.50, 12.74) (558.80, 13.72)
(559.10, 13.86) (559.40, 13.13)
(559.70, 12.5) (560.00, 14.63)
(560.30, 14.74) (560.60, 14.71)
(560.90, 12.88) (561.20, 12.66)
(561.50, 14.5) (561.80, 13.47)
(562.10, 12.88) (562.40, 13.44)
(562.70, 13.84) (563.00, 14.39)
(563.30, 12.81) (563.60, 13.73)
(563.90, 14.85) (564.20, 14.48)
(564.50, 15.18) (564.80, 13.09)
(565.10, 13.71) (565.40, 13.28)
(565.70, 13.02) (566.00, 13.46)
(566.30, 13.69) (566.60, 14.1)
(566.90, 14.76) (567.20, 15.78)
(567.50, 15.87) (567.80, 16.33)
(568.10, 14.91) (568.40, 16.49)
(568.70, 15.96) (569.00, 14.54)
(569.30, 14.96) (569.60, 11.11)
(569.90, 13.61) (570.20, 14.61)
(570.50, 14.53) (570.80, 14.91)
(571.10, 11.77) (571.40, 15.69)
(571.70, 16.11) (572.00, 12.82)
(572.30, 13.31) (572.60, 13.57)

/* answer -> 0.303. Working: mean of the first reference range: 14.9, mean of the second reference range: 13.6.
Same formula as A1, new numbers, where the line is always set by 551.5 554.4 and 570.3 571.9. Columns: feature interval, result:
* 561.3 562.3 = 0.073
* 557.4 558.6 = 0.116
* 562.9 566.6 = 0.201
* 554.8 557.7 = 0.247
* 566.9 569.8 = -0.098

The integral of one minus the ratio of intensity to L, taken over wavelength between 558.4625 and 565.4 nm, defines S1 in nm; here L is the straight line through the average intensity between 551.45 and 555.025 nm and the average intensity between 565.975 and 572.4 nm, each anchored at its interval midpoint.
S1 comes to 0.42 nm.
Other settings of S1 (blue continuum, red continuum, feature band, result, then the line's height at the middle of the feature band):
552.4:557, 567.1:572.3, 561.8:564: 0.127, 14.5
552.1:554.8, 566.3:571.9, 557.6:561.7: 0.380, 14.9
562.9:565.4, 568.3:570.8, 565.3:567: 0.055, 14.2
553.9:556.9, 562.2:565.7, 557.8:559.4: 0.083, 13.9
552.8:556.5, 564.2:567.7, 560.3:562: 0.066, 14.3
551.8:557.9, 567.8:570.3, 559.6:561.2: 0.057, 14.3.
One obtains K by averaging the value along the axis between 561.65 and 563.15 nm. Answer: 13.6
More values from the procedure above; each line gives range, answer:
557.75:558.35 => 12.7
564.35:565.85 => 13.7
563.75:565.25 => 14.3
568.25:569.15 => 15.7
